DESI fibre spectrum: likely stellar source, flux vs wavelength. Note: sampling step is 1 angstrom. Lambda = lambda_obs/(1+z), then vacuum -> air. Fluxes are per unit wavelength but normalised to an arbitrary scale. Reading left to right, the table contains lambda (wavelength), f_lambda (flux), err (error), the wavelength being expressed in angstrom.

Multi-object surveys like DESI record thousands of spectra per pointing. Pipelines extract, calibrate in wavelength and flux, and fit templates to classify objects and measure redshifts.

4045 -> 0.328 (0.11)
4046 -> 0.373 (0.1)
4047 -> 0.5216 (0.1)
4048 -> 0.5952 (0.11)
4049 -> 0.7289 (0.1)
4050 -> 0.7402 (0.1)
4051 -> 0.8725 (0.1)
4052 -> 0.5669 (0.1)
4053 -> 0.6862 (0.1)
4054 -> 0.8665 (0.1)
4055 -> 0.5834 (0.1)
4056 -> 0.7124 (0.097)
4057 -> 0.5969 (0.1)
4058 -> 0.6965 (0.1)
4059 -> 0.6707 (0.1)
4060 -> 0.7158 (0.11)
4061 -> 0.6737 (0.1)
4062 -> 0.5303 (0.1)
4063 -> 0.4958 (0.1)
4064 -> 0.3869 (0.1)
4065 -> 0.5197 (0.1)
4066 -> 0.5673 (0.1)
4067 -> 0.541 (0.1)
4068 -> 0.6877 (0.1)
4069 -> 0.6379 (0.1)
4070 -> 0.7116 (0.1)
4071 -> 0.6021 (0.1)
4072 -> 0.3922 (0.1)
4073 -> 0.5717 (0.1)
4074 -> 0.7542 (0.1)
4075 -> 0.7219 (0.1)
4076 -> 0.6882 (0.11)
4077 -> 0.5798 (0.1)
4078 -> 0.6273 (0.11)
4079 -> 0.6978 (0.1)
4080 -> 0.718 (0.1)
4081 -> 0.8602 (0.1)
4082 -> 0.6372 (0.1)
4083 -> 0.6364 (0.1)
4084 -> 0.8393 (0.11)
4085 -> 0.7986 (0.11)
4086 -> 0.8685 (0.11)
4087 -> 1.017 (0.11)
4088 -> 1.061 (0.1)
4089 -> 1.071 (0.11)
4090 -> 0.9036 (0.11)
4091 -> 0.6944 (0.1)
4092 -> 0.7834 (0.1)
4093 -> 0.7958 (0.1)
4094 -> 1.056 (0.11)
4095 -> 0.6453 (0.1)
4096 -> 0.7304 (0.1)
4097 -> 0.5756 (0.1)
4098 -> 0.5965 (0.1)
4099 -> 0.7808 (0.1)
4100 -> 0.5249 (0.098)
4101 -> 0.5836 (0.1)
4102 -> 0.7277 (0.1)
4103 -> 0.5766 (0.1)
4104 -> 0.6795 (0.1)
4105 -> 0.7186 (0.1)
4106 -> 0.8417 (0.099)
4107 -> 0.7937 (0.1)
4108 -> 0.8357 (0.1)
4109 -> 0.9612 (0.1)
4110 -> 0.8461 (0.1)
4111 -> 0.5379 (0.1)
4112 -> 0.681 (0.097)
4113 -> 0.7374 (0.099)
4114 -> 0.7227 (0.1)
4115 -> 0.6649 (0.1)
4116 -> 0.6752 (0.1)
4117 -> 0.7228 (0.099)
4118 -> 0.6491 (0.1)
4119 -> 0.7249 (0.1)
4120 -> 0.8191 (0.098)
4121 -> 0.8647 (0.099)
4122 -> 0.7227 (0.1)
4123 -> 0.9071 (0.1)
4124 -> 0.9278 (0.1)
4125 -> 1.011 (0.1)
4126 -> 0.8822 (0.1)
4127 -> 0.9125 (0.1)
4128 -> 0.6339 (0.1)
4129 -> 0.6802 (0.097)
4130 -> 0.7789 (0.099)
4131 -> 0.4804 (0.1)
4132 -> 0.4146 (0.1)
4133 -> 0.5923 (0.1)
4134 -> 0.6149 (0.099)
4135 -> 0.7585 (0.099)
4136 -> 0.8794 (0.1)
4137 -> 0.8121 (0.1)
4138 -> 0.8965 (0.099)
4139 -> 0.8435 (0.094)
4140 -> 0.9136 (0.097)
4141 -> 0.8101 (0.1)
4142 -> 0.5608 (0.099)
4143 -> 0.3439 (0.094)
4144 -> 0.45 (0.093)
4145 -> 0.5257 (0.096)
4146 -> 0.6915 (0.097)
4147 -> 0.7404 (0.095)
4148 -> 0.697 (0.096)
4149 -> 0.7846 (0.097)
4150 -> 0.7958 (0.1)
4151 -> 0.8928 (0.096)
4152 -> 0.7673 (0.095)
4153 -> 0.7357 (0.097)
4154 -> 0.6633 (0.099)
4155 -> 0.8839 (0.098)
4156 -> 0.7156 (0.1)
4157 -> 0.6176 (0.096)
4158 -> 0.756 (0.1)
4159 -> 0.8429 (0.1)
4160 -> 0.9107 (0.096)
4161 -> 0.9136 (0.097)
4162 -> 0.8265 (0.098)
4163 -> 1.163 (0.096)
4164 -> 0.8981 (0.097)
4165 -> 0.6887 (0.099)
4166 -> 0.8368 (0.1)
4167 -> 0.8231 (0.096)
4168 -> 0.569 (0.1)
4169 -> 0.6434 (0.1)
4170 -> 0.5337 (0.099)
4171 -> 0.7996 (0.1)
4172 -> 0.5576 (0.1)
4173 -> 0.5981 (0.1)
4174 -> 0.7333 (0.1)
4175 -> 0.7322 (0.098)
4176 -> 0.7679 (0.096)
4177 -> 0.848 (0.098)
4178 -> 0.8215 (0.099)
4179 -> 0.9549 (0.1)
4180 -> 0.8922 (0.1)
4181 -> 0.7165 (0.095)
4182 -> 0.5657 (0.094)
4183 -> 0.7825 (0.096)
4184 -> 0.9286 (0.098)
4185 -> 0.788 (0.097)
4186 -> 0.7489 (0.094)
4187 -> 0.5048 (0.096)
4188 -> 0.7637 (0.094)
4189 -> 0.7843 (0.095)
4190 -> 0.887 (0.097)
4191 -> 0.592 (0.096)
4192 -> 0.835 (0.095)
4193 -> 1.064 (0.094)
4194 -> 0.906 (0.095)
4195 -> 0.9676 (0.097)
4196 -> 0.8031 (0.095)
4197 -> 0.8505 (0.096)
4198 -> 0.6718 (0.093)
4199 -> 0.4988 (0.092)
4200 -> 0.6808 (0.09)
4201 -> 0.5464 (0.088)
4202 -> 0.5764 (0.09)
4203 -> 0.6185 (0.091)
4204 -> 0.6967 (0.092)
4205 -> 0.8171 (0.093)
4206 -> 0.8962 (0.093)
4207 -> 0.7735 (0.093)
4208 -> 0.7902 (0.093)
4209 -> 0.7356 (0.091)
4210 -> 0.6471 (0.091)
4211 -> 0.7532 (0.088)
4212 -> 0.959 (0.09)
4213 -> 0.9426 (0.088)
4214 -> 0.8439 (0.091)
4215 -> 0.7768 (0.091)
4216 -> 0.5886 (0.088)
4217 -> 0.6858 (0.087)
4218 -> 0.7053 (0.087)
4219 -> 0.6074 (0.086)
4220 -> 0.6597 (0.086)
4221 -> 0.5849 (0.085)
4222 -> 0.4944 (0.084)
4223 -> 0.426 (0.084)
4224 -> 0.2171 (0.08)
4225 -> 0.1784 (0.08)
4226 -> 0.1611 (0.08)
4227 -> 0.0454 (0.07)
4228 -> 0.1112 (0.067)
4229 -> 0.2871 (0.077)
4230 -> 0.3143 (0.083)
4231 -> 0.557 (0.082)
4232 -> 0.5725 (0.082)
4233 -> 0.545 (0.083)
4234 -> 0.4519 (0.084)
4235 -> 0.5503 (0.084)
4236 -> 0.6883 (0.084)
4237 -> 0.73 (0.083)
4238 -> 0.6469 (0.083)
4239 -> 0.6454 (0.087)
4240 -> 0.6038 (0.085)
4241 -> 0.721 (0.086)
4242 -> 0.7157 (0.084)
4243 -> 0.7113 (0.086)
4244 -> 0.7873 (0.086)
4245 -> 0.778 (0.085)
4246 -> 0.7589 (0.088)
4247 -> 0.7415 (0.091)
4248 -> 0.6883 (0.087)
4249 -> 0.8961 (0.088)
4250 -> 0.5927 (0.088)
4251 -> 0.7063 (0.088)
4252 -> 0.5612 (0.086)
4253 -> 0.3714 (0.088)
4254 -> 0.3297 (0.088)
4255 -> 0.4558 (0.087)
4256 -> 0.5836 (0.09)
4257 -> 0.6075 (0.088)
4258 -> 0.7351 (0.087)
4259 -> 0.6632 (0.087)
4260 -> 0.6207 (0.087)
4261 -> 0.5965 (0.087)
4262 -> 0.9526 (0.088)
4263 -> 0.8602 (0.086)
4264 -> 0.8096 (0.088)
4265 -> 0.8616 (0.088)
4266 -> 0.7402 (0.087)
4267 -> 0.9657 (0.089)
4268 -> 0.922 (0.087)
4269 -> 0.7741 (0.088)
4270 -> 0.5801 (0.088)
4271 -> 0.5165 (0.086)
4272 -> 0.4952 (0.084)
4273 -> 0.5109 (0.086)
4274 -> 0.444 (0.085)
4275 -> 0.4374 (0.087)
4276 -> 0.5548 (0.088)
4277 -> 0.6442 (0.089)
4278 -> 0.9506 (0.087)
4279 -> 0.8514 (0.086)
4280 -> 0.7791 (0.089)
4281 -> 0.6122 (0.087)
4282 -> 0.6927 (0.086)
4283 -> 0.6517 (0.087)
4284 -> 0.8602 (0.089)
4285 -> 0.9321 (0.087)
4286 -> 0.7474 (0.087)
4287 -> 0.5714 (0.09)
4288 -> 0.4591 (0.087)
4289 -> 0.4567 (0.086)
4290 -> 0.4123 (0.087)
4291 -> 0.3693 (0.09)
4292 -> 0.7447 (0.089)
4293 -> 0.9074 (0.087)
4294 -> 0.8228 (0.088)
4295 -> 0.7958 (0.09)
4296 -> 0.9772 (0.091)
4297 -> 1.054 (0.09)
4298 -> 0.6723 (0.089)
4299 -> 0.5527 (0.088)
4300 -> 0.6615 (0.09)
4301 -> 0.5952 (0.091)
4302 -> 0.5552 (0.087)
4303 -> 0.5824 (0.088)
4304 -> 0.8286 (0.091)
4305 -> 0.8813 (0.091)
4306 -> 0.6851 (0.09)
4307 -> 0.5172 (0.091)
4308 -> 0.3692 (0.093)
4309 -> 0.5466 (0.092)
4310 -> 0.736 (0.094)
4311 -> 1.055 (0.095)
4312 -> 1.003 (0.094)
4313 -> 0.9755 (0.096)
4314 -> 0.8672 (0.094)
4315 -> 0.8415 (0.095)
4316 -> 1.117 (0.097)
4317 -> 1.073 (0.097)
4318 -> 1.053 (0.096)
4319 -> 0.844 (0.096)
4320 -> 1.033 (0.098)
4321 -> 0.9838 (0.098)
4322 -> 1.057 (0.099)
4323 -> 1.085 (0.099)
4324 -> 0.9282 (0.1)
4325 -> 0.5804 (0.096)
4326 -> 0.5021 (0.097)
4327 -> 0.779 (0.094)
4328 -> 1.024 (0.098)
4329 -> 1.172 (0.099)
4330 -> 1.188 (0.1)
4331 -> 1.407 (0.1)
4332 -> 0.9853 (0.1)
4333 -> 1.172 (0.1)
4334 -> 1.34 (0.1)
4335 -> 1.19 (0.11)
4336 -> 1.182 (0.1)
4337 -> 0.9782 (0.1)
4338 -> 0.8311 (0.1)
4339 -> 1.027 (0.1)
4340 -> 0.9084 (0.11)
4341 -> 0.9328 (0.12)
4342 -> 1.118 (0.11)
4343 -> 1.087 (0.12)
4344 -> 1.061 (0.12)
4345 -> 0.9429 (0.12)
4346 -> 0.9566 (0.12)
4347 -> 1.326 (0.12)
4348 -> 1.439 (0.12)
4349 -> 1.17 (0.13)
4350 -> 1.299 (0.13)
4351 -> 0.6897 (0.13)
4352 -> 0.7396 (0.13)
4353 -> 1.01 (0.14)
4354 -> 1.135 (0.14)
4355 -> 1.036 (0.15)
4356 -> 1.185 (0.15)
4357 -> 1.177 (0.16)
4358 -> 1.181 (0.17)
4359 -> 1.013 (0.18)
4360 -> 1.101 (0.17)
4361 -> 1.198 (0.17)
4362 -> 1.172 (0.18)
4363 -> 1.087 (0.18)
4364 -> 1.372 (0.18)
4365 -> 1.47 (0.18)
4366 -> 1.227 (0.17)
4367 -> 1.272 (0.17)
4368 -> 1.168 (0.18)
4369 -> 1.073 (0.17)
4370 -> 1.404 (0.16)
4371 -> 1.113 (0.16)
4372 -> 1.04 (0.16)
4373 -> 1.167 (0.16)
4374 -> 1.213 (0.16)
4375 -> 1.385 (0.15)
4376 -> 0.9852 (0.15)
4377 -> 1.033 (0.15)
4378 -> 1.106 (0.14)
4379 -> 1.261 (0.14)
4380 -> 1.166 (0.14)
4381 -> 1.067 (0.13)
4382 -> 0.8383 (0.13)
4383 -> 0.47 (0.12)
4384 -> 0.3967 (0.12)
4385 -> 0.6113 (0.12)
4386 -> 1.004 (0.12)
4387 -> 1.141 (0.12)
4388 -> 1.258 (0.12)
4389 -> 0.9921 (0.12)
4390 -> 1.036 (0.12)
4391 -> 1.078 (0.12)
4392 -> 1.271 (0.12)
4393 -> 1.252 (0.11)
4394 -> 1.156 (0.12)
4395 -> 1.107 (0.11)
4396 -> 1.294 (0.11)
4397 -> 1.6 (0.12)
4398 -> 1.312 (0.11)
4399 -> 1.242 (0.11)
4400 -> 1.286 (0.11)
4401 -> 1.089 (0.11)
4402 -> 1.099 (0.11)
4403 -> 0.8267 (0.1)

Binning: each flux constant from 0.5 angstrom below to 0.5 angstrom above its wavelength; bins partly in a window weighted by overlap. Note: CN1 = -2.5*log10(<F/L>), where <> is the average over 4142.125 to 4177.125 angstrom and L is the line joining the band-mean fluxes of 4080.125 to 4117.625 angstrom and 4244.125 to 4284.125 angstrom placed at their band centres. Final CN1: 0.00 mag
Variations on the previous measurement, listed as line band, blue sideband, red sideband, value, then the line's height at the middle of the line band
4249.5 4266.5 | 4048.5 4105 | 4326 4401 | 0.42 mag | 0.955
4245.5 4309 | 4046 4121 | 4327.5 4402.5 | 0.41 mag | 0.985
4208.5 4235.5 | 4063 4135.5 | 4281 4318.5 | 0.35 mag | 0.735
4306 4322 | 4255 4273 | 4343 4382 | 0.08 mag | 0.927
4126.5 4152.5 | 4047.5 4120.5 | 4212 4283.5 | -0.04 mag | 0.677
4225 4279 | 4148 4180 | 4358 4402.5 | 0.45 mag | 0.92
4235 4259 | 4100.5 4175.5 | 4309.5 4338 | 0.34 mag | 0.894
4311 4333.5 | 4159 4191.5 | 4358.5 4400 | 0.04 mag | 1.03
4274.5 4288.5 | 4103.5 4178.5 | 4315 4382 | 0.37 mag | 0.978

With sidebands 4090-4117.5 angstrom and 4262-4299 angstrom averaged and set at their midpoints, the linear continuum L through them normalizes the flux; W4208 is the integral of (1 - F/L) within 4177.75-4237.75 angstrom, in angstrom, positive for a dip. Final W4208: 4.8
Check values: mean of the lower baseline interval 0.725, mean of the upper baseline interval 0.708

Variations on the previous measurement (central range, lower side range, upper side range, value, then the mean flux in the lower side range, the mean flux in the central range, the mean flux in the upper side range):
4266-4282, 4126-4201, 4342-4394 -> 4.5 angstrom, 0.747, 0.672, 1.1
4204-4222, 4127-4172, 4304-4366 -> 1.8 angstrom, 0.731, 0.742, 1.01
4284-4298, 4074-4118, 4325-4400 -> 4.0 angstrom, 0.748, 0.715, 1.1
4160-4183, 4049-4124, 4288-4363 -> 0.5 angstrom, 0.713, 0.771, 0.929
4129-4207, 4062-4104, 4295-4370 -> 5.2 angstrom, 0.697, 0.743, 0.988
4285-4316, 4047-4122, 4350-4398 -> 8.8 angstrom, 0.707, 0.718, 1.11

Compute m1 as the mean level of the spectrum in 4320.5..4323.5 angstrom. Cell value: 1.04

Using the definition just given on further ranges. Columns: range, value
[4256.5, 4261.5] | 0.645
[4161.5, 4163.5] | 0.995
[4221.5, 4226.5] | 0.295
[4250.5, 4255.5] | 0.485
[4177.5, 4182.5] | 0.79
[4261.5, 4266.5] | 0.845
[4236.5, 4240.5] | 0.657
